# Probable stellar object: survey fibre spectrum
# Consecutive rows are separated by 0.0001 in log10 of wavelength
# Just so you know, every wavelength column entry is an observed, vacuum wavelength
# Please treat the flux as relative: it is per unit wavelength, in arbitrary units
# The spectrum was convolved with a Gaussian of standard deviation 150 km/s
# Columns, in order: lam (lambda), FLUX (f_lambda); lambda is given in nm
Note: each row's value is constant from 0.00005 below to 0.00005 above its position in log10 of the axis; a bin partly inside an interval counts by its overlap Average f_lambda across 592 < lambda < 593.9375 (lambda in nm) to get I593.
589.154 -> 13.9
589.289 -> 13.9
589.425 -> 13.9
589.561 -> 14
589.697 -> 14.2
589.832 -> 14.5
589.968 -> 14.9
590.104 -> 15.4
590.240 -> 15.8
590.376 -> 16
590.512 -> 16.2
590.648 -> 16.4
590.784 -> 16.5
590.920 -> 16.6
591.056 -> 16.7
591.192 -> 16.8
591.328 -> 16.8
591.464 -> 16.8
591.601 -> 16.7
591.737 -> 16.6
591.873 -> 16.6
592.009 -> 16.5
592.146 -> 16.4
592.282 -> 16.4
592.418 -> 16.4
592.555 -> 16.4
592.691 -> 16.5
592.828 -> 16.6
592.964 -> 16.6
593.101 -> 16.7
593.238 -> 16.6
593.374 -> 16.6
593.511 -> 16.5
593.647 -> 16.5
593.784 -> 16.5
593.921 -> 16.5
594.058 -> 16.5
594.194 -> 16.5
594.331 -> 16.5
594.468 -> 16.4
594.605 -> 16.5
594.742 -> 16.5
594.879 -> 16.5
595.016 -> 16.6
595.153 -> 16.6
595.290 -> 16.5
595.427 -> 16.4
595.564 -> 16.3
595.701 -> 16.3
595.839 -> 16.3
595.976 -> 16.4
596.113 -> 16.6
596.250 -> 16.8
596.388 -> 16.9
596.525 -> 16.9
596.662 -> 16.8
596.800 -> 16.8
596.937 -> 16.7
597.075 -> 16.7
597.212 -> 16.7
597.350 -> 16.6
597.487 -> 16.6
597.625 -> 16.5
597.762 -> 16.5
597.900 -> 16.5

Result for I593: 16.5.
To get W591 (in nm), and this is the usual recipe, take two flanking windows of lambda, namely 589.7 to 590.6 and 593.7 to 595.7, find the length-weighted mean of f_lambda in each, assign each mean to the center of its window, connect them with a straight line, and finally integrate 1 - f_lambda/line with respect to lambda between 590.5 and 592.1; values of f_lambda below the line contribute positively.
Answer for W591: -0.096 nm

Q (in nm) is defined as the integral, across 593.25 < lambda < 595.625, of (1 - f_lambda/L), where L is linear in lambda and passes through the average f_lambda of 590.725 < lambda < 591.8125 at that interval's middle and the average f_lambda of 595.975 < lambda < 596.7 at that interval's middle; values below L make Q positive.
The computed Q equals 0.03 nm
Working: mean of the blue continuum 16.7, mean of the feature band 16.5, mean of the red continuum 16.8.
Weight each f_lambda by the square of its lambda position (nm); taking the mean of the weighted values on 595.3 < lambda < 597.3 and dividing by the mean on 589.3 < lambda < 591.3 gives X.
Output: 1.09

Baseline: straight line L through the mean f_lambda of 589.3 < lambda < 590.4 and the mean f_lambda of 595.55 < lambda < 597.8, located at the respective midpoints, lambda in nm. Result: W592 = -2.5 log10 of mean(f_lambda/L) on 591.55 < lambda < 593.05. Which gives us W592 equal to -0.08 mag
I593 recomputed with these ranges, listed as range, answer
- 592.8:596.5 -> 16.5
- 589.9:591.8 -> 16.3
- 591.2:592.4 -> 16.6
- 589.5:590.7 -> 15.3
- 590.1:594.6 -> 16.5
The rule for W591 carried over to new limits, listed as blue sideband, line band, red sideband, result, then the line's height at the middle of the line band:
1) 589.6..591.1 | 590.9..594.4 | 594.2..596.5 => -0.11 nm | 16.1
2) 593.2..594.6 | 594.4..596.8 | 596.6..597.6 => 0.01 nm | 16.6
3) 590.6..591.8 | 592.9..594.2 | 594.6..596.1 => 0.00 nm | 16.5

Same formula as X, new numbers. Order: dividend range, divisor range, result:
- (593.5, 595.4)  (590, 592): 1.02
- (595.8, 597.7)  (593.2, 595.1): 1.02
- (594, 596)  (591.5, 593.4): 1.00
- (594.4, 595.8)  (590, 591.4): 1.03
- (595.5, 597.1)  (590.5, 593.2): 1.02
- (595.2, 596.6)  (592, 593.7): 1.01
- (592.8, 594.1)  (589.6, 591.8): 1.04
